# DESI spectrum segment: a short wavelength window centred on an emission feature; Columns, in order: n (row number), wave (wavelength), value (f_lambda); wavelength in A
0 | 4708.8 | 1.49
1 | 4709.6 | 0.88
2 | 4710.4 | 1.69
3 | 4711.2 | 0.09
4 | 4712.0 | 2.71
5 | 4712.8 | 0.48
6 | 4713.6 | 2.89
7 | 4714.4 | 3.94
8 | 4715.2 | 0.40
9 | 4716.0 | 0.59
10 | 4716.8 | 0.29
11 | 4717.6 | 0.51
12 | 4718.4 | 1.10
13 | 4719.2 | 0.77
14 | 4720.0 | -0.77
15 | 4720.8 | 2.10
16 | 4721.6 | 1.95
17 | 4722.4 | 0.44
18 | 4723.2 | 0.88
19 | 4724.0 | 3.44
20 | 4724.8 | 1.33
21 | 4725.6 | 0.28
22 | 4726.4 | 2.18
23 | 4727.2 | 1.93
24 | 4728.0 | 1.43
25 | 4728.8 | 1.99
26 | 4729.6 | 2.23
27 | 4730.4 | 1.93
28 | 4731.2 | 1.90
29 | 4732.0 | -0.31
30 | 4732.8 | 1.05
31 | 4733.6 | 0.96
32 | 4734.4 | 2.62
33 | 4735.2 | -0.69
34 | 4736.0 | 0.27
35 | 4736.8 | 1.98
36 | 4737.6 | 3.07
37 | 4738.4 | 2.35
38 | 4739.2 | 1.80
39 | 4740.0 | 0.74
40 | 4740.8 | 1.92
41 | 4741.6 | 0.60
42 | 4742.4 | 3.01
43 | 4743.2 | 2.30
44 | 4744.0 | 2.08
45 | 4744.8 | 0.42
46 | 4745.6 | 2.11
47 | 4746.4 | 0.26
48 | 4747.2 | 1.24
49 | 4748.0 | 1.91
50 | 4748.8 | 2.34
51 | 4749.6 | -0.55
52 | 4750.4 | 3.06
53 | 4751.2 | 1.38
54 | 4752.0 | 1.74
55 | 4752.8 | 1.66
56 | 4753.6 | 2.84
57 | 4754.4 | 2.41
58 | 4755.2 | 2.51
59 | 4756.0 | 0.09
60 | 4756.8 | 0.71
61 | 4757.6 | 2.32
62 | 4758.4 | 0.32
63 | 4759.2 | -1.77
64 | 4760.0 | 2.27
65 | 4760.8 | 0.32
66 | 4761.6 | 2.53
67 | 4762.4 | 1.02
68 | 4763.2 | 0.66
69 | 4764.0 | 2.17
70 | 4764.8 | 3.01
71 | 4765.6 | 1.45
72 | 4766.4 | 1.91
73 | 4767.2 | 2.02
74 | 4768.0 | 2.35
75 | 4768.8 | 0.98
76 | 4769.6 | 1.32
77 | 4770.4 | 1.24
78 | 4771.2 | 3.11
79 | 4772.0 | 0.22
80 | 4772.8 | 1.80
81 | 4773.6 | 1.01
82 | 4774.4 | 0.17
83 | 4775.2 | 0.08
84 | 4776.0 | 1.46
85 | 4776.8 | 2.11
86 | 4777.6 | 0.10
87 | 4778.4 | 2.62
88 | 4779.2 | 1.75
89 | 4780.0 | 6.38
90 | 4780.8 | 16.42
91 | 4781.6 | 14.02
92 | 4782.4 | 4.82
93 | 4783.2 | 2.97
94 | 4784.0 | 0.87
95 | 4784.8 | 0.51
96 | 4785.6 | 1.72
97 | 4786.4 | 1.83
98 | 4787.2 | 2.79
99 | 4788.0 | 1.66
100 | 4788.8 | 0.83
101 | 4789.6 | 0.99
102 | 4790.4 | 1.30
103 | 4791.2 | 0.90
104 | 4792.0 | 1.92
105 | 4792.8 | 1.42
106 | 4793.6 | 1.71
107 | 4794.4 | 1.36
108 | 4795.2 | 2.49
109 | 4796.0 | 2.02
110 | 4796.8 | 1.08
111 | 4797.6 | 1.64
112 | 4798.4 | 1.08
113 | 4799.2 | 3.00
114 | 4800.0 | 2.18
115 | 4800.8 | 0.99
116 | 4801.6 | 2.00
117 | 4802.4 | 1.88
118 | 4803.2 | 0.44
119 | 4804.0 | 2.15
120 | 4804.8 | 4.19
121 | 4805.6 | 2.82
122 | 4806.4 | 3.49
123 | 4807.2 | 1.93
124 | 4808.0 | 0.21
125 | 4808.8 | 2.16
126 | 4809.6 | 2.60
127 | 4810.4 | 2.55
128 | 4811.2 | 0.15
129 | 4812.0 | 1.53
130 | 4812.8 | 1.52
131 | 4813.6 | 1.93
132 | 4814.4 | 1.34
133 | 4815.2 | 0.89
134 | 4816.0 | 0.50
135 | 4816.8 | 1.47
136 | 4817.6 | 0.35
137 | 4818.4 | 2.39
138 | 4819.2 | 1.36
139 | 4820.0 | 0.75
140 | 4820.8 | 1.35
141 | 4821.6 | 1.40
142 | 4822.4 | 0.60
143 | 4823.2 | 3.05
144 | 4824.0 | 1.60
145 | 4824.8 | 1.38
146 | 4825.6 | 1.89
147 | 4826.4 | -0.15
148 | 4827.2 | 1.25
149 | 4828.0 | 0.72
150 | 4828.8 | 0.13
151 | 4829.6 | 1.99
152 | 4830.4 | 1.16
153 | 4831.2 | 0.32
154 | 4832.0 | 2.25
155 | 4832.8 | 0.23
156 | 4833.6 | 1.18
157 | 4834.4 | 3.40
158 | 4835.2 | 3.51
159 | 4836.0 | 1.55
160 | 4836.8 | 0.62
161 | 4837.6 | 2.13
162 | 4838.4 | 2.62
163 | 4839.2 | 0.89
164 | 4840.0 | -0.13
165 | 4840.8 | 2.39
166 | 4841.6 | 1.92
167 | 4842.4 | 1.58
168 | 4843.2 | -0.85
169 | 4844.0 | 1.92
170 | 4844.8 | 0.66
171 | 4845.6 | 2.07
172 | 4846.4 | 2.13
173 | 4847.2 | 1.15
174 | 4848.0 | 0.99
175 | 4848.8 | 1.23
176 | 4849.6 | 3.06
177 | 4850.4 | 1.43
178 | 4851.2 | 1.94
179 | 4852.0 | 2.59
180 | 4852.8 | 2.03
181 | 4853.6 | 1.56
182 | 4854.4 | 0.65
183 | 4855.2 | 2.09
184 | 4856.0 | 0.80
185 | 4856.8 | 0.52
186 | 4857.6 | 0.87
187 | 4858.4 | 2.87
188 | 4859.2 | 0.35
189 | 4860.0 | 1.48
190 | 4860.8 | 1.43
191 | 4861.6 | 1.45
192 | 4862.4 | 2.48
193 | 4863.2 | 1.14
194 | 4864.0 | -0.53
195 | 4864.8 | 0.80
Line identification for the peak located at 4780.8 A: Hgamma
